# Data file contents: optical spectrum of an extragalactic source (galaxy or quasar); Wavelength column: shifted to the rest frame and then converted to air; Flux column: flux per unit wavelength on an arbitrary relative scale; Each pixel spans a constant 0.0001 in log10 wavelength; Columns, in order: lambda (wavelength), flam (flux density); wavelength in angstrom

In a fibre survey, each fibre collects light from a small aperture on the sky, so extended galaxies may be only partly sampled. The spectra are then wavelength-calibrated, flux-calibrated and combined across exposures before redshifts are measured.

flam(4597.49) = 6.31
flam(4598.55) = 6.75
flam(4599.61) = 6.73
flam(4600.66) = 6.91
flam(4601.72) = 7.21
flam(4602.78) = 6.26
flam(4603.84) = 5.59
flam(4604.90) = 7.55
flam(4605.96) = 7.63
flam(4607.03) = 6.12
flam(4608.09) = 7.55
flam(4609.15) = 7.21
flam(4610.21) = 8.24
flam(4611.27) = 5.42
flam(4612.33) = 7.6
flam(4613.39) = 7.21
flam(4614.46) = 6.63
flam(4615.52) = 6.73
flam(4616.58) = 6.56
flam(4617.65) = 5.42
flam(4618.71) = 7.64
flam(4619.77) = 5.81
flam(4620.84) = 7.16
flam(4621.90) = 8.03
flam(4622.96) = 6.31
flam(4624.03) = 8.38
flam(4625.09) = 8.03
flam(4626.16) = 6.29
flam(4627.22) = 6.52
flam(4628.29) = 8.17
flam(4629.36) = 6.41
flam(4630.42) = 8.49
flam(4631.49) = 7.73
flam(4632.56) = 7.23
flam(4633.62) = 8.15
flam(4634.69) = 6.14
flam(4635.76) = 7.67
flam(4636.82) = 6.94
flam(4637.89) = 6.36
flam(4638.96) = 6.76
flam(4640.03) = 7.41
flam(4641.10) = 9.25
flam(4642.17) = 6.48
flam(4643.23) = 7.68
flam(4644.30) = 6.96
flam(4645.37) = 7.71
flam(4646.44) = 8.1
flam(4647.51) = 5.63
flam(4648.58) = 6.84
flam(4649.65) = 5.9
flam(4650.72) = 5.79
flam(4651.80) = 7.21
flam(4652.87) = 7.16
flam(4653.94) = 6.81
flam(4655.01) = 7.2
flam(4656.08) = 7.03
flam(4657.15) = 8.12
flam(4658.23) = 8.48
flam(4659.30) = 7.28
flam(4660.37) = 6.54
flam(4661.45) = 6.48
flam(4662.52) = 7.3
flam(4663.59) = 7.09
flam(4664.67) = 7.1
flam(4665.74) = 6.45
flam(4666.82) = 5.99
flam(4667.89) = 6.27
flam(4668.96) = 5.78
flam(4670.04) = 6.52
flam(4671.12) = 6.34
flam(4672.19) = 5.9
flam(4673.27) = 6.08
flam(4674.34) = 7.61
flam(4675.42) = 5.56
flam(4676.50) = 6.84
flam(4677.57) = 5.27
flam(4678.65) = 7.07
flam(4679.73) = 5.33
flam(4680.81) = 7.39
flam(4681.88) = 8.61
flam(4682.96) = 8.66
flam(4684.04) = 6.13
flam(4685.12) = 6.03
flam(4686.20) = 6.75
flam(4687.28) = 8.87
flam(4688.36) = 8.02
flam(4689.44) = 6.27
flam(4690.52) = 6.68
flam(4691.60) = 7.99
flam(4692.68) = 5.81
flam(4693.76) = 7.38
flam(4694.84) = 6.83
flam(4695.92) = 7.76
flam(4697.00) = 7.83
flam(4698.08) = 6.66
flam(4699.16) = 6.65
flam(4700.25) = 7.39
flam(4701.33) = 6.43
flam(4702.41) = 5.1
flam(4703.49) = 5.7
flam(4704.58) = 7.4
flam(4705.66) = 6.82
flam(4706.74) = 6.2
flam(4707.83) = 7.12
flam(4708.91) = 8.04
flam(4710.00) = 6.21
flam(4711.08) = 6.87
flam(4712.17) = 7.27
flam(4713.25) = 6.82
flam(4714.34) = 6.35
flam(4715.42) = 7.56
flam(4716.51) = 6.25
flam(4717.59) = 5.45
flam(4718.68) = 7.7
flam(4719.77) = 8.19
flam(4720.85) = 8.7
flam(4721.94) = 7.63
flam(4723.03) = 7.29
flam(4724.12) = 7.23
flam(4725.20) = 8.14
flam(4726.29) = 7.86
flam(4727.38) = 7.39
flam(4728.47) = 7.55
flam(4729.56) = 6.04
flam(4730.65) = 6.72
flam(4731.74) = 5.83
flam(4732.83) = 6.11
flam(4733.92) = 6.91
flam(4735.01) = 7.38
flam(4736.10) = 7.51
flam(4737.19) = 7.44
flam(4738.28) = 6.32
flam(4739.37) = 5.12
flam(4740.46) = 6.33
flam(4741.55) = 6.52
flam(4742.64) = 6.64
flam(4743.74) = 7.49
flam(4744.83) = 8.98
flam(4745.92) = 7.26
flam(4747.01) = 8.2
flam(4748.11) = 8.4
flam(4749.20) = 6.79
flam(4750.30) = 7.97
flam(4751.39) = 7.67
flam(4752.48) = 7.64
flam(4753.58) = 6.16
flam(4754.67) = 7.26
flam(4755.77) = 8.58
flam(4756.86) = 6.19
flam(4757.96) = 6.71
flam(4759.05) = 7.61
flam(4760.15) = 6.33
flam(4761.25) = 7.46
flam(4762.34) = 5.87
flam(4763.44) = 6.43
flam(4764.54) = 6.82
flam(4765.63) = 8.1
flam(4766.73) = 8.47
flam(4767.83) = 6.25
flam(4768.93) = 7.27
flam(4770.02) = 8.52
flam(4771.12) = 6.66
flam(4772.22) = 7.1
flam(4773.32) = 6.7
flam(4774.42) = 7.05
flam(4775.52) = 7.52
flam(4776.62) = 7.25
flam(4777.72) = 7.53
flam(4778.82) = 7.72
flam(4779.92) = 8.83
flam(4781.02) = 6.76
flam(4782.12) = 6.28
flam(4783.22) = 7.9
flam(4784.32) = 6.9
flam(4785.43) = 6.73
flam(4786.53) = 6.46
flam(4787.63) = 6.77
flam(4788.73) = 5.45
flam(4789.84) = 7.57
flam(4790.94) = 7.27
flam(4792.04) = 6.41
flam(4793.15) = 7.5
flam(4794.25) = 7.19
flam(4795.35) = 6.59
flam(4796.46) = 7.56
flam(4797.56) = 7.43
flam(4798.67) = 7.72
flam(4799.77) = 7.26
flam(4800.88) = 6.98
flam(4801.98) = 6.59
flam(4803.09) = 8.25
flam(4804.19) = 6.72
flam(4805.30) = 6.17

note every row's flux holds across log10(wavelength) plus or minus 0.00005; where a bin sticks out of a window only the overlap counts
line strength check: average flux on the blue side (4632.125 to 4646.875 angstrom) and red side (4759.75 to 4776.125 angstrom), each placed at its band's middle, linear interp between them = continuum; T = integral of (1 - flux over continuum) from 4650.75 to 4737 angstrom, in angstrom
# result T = 3.7 angstrom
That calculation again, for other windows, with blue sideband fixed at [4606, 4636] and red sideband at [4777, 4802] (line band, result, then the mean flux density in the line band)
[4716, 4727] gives -0.5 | 7.45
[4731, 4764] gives 0.4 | 7.03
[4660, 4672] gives 1.0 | 6.51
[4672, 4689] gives 0.5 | 6.9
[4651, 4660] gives -0.3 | 7.35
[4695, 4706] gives 0.5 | 6.78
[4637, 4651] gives 0.2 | 7.01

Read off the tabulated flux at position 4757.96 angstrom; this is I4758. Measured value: 6.71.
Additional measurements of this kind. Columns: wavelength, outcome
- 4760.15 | 6.33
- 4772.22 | 7.1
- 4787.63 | 6.77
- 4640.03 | 7.41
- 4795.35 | 6.59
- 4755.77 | 8.58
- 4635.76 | 7.67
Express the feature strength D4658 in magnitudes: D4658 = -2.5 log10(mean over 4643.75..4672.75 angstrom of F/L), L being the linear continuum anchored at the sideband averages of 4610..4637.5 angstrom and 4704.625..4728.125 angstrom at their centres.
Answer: 0.05 mag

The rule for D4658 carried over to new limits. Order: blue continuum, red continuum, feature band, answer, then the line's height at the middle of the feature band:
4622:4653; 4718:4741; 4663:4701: 0.05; 7.14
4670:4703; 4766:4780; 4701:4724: 0.01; 7.01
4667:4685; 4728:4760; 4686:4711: -0.04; 6.73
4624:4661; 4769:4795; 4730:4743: 0.09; 7.16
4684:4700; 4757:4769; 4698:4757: 0.00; 7.03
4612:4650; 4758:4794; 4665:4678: 0.14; 7.12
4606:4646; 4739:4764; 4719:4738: -0.02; 7.13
